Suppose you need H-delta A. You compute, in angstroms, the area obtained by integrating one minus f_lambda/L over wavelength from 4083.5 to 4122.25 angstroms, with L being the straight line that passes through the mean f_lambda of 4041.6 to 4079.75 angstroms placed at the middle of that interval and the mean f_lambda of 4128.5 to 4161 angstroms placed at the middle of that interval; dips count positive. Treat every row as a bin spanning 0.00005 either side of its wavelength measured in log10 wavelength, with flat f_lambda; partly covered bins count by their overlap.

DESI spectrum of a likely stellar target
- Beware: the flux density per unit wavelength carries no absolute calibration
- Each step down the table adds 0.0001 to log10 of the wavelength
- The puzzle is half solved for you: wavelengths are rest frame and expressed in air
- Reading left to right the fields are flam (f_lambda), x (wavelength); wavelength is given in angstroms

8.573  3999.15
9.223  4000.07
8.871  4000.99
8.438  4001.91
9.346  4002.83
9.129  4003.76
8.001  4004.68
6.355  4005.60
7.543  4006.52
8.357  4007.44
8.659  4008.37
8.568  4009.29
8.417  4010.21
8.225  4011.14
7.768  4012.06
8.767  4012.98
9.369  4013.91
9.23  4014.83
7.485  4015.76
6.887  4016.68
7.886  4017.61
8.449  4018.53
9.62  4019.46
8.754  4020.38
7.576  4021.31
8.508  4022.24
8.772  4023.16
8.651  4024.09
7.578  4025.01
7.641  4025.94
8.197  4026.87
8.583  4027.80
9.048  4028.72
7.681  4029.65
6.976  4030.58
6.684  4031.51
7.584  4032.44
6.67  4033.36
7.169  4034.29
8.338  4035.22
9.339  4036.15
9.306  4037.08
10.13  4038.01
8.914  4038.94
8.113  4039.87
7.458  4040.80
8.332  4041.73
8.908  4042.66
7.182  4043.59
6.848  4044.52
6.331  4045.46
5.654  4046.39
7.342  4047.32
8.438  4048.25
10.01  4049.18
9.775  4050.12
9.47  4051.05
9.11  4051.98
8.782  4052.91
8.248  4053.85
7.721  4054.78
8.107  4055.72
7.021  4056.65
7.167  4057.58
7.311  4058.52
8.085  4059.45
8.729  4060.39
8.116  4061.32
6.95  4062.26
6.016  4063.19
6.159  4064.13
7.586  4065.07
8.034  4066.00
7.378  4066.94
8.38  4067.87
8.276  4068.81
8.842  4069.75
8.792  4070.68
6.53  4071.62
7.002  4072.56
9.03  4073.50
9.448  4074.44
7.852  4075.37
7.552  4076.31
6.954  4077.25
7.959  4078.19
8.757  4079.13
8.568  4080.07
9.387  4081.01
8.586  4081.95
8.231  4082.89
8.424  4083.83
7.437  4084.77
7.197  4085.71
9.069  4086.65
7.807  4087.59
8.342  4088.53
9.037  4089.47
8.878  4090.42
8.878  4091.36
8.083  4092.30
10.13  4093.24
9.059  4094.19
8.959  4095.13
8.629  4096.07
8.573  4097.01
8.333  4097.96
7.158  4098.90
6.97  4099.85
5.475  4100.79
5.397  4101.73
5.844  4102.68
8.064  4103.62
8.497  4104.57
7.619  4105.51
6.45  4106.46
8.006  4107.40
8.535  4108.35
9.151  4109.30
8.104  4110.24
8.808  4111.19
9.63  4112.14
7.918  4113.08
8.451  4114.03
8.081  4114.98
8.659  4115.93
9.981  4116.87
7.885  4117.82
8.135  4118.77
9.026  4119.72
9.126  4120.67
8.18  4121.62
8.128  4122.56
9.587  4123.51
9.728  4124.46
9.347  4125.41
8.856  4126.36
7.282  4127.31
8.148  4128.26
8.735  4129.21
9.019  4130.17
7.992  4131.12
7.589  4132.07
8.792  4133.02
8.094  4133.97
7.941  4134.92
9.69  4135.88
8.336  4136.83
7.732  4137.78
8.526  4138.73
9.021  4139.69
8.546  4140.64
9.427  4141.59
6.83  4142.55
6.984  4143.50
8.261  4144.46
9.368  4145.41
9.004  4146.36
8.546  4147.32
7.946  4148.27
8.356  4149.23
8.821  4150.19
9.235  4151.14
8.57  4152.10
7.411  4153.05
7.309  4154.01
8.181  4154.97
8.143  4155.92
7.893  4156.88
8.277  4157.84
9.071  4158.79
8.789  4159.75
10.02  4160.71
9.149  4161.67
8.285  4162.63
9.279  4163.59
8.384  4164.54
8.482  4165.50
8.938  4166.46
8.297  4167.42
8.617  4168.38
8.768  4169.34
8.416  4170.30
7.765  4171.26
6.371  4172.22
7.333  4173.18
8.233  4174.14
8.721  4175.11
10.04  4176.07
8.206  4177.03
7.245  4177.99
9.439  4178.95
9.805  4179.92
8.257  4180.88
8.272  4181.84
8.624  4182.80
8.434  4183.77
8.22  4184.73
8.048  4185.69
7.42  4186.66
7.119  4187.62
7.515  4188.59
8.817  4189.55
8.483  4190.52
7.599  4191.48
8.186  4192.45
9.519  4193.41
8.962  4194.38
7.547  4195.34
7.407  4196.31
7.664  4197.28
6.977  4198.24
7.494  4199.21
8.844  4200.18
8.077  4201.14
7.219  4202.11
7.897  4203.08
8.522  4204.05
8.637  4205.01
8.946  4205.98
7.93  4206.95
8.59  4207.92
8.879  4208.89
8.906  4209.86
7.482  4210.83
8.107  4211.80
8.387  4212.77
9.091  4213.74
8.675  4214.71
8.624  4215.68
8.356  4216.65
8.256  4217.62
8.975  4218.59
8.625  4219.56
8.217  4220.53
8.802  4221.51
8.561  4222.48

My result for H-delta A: -0.2 angstroms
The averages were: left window 7.91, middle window 8.2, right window 8.41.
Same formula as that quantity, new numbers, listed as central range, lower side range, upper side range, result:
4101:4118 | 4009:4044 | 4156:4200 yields 0.5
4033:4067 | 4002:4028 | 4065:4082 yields 1.0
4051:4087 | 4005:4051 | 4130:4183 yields 1.1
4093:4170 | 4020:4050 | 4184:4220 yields -2.2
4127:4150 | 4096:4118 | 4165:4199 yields -0.9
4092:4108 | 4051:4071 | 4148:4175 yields 0.7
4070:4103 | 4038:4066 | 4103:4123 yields 0.4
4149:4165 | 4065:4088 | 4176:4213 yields -0.7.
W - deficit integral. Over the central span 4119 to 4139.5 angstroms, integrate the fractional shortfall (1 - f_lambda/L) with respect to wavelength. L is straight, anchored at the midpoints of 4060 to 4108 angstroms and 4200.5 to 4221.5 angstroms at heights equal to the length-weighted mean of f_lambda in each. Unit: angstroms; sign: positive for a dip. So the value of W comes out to -1.1 angstroms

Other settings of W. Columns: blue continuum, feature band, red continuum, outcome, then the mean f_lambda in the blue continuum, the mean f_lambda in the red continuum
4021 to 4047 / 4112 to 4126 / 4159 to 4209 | -1.1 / 7.93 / 8.32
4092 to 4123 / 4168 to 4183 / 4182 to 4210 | -0.4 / 8.15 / 8.15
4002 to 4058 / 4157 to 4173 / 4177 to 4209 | -0.6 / 8.17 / 8.19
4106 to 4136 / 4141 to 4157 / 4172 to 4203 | 0.2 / 8.52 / 8.14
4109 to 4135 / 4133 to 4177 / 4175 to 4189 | 0.1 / 8.59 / 8.35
